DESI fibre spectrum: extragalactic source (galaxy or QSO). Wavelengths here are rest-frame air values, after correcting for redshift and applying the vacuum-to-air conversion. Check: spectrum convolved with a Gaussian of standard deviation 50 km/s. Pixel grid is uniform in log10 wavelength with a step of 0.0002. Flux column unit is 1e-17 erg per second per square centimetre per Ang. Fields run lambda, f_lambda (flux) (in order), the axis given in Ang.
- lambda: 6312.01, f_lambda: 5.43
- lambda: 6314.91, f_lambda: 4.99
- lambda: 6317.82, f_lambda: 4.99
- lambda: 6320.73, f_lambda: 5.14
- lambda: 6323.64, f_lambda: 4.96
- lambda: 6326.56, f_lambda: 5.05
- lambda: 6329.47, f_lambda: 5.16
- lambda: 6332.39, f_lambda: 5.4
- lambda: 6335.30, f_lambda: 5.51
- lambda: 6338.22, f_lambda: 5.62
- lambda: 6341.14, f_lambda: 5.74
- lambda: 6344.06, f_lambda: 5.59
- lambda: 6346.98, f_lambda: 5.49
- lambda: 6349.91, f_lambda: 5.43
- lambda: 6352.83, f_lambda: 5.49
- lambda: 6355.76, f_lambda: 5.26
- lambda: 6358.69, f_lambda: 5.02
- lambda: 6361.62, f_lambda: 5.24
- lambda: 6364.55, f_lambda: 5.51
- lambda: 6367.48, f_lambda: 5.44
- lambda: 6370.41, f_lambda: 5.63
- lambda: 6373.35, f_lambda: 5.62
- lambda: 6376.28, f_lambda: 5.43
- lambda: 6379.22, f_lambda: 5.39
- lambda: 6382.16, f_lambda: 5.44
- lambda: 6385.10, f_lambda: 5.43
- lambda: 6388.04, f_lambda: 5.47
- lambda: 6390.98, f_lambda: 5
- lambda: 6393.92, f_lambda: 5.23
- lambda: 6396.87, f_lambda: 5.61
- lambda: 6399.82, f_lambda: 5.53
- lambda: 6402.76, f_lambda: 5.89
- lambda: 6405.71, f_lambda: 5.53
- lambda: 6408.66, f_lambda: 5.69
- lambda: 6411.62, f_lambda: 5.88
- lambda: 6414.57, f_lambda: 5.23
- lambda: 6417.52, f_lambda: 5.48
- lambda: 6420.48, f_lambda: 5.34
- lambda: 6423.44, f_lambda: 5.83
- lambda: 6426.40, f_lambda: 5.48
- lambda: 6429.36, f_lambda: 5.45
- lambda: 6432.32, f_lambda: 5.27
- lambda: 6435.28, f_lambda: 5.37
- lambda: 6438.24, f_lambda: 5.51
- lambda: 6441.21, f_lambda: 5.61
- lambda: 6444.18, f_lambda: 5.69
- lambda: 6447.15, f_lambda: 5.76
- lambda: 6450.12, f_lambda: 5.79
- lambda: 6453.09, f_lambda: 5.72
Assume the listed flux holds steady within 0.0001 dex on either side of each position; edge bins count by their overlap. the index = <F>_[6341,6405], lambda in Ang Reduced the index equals 5.44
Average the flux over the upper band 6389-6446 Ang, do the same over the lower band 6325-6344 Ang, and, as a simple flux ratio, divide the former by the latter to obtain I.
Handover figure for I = 1.02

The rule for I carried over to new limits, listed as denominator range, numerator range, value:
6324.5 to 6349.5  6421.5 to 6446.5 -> 1.02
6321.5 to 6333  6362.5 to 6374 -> 1.08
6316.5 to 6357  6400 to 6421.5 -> 1.04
